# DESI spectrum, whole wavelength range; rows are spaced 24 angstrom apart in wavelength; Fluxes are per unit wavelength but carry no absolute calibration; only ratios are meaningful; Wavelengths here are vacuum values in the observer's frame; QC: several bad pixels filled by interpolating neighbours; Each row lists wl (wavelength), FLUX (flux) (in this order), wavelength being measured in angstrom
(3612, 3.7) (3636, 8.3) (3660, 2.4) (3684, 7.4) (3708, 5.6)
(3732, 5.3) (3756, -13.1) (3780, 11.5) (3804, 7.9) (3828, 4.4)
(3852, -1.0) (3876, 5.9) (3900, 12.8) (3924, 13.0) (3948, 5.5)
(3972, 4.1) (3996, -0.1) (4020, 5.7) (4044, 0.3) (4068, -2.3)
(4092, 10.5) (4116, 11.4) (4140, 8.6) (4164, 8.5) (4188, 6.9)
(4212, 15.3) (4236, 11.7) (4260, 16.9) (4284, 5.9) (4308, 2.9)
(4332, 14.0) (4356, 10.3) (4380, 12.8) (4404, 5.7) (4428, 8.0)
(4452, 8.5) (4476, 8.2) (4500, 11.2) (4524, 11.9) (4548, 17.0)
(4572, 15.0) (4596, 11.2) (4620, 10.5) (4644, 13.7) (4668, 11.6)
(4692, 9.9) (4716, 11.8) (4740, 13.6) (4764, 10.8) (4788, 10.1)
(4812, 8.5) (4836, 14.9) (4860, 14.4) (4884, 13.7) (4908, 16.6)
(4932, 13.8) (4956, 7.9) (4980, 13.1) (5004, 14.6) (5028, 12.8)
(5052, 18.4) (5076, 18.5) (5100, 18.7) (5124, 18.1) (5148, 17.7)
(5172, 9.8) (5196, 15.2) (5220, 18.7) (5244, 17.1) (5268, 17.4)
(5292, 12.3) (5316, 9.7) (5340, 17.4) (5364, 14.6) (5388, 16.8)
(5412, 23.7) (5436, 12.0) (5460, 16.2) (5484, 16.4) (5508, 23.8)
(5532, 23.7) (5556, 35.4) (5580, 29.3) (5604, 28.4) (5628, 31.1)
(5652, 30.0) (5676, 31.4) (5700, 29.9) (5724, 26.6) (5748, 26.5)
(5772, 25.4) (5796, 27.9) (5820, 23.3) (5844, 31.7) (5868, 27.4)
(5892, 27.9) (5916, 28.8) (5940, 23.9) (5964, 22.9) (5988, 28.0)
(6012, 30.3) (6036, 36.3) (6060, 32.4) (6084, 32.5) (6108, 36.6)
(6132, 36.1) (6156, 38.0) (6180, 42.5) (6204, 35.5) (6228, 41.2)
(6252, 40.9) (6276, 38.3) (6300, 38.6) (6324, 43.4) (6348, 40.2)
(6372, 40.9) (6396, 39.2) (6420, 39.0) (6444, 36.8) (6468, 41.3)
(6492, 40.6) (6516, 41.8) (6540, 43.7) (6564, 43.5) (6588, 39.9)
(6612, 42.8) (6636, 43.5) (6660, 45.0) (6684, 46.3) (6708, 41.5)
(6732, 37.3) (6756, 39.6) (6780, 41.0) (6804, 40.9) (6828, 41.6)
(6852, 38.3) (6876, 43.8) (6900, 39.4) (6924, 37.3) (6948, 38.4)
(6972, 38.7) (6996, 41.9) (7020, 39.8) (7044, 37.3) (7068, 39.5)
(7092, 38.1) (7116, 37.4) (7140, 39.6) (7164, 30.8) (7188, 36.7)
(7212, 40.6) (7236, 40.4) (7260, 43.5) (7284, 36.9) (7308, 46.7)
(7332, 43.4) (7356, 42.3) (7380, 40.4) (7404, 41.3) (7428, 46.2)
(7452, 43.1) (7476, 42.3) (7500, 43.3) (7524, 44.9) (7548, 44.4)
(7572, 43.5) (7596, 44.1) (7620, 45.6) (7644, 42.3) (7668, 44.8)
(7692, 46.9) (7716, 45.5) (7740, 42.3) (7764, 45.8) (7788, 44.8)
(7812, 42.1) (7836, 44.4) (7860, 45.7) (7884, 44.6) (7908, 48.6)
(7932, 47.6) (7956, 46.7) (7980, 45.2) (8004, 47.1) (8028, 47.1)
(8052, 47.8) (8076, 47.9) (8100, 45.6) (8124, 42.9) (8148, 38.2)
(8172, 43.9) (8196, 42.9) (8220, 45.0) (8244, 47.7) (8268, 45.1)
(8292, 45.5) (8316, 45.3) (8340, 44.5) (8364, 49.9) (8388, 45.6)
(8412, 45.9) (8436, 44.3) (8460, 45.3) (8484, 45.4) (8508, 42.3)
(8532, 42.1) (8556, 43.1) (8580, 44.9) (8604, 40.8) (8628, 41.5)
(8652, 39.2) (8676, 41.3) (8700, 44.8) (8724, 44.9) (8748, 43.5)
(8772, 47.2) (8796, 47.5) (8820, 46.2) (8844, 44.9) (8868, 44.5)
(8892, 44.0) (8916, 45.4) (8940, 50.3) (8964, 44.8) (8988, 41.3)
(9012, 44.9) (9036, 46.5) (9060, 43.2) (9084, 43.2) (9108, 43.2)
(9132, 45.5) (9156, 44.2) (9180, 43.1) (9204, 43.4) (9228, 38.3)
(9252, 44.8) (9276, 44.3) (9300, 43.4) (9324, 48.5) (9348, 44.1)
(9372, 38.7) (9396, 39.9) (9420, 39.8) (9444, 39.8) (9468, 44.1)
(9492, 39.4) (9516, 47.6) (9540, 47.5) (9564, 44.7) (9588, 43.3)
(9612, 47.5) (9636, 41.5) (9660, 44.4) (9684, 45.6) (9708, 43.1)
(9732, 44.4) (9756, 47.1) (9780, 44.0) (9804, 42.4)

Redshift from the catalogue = 0.38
